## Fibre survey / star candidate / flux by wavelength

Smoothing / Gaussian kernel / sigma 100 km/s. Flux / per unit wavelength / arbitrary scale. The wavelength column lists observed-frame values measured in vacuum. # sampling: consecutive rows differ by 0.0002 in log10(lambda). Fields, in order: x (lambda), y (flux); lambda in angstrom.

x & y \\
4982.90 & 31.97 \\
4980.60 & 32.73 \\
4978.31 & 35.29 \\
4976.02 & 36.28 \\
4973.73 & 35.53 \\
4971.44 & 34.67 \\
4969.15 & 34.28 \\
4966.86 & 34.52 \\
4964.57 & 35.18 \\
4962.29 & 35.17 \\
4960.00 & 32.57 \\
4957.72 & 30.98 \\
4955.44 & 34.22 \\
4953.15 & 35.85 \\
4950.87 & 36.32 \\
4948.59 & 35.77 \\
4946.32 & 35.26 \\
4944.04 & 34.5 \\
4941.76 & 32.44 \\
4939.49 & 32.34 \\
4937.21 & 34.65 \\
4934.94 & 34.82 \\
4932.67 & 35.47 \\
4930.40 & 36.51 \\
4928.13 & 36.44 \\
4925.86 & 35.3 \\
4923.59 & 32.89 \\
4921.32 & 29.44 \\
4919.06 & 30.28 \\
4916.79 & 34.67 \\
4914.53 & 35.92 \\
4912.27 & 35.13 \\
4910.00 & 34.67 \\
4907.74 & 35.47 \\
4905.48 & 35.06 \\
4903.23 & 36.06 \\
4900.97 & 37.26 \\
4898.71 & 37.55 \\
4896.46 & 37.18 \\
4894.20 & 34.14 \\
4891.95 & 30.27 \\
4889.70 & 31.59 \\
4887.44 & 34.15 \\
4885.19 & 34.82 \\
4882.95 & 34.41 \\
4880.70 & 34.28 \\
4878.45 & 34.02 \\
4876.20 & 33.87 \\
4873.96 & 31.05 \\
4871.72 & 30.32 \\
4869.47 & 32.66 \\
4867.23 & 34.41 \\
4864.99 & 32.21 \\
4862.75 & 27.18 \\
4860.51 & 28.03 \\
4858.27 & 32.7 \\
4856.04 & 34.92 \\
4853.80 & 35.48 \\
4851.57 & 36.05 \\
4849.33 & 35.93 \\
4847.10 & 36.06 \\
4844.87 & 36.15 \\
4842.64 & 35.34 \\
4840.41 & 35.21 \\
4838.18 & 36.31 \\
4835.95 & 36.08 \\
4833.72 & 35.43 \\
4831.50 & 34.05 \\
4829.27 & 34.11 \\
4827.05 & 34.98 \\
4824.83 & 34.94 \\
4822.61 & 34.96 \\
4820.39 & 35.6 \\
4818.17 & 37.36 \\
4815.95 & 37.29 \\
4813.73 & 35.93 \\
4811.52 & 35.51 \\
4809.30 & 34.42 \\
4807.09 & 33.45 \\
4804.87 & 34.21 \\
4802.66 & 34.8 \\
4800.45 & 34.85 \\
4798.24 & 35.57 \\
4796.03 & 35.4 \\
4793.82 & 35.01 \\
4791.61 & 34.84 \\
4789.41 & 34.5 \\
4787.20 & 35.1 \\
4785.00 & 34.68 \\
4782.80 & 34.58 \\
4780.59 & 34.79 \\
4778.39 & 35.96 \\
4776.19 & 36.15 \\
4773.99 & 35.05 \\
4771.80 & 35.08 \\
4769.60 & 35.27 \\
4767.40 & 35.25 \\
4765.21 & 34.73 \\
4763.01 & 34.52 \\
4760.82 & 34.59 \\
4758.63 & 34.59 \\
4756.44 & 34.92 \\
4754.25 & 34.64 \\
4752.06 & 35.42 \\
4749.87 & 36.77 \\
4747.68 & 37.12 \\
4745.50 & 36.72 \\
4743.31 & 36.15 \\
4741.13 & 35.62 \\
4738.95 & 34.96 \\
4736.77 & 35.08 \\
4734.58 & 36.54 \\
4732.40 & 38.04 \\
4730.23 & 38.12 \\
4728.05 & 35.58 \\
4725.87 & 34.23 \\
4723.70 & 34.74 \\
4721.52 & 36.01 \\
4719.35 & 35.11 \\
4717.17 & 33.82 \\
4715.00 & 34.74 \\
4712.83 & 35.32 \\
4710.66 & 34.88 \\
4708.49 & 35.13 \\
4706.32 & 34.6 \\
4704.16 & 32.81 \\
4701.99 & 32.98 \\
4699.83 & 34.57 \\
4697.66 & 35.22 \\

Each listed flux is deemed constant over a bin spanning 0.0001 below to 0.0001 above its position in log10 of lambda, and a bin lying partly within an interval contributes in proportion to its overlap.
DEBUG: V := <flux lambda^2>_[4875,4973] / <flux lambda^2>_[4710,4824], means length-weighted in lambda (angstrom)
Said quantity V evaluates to 1.04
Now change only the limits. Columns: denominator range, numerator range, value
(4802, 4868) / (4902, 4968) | 1.04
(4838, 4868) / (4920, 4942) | 1.04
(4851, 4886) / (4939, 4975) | 1.09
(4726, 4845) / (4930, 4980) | 1.05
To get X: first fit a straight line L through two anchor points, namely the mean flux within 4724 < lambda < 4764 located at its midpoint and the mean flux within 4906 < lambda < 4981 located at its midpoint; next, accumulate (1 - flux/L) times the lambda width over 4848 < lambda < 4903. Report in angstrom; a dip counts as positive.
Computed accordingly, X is 2.06 angstrom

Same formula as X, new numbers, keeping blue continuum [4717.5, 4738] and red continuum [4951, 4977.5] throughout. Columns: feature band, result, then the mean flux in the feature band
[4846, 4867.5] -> 1.16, 33.3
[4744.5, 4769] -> 0.21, 35.4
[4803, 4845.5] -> 0.00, 35.3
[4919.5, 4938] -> 0.25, 34.3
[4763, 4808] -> 0.72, 35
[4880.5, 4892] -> 0.50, 33.5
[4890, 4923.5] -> 0.47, 34.4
